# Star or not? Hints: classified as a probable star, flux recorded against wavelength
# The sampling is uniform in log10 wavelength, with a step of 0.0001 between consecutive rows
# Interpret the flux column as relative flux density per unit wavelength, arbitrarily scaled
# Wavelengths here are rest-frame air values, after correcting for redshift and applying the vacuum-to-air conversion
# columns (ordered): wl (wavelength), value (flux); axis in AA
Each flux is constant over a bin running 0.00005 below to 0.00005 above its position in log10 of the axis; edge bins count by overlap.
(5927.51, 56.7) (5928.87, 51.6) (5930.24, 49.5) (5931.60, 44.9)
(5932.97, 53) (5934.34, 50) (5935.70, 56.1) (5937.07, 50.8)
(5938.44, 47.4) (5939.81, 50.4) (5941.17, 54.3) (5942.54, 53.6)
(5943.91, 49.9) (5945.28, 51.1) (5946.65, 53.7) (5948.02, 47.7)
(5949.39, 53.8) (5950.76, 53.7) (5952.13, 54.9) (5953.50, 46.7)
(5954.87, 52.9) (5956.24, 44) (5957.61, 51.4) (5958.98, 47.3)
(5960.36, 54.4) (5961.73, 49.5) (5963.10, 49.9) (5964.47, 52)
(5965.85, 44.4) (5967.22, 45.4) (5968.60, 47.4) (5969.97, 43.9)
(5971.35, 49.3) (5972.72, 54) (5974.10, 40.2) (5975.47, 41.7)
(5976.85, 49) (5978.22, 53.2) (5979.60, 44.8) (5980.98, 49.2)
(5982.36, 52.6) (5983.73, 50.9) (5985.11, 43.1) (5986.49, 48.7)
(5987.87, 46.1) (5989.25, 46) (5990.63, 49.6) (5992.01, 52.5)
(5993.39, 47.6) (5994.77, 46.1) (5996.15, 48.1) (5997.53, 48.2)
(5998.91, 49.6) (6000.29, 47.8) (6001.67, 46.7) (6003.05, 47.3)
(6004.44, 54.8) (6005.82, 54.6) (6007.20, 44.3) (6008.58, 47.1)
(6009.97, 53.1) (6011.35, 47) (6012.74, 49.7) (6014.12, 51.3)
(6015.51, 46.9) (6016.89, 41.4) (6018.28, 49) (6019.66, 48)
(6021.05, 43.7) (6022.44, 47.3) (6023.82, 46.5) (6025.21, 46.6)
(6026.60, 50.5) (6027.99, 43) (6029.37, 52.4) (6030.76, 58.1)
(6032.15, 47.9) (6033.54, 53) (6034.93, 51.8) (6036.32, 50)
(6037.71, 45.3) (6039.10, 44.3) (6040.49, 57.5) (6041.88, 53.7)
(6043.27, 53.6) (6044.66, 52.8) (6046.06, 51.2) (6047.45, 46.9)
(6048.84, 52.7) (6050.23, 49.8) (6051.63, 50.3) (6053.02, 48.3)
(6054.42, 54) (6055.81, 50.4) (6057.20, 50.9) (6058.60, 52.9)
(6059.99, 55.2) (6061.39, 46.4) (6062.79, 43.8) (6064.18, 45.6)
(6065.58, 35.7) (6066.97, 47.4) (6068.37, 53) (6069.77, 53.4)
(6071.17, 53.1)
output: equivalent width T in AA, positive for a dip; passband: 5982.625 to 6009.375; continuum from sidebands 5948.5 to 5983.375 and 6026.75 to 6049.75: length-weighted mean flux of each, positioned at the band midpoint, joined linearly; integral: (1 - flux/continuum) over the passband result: 0.7 AA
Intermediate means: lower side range 49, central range 48.5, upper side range 50.9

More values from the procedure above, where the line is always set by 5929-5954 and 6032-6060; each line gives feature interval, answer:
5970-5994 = 1.5 AA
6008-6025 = 1.2 AA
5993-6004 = 0.7 AA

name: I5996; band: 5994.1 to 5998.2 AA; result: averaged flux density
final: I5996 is 47.5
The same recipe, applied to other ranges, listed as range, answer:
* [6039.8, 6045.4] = 54.3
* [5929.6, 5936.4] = 50.7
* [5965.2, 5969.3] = 45.8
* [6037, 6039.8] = 44.9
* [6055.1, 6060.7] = 52.4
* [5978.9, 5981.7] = 46.9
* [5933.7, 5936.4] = 53.2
